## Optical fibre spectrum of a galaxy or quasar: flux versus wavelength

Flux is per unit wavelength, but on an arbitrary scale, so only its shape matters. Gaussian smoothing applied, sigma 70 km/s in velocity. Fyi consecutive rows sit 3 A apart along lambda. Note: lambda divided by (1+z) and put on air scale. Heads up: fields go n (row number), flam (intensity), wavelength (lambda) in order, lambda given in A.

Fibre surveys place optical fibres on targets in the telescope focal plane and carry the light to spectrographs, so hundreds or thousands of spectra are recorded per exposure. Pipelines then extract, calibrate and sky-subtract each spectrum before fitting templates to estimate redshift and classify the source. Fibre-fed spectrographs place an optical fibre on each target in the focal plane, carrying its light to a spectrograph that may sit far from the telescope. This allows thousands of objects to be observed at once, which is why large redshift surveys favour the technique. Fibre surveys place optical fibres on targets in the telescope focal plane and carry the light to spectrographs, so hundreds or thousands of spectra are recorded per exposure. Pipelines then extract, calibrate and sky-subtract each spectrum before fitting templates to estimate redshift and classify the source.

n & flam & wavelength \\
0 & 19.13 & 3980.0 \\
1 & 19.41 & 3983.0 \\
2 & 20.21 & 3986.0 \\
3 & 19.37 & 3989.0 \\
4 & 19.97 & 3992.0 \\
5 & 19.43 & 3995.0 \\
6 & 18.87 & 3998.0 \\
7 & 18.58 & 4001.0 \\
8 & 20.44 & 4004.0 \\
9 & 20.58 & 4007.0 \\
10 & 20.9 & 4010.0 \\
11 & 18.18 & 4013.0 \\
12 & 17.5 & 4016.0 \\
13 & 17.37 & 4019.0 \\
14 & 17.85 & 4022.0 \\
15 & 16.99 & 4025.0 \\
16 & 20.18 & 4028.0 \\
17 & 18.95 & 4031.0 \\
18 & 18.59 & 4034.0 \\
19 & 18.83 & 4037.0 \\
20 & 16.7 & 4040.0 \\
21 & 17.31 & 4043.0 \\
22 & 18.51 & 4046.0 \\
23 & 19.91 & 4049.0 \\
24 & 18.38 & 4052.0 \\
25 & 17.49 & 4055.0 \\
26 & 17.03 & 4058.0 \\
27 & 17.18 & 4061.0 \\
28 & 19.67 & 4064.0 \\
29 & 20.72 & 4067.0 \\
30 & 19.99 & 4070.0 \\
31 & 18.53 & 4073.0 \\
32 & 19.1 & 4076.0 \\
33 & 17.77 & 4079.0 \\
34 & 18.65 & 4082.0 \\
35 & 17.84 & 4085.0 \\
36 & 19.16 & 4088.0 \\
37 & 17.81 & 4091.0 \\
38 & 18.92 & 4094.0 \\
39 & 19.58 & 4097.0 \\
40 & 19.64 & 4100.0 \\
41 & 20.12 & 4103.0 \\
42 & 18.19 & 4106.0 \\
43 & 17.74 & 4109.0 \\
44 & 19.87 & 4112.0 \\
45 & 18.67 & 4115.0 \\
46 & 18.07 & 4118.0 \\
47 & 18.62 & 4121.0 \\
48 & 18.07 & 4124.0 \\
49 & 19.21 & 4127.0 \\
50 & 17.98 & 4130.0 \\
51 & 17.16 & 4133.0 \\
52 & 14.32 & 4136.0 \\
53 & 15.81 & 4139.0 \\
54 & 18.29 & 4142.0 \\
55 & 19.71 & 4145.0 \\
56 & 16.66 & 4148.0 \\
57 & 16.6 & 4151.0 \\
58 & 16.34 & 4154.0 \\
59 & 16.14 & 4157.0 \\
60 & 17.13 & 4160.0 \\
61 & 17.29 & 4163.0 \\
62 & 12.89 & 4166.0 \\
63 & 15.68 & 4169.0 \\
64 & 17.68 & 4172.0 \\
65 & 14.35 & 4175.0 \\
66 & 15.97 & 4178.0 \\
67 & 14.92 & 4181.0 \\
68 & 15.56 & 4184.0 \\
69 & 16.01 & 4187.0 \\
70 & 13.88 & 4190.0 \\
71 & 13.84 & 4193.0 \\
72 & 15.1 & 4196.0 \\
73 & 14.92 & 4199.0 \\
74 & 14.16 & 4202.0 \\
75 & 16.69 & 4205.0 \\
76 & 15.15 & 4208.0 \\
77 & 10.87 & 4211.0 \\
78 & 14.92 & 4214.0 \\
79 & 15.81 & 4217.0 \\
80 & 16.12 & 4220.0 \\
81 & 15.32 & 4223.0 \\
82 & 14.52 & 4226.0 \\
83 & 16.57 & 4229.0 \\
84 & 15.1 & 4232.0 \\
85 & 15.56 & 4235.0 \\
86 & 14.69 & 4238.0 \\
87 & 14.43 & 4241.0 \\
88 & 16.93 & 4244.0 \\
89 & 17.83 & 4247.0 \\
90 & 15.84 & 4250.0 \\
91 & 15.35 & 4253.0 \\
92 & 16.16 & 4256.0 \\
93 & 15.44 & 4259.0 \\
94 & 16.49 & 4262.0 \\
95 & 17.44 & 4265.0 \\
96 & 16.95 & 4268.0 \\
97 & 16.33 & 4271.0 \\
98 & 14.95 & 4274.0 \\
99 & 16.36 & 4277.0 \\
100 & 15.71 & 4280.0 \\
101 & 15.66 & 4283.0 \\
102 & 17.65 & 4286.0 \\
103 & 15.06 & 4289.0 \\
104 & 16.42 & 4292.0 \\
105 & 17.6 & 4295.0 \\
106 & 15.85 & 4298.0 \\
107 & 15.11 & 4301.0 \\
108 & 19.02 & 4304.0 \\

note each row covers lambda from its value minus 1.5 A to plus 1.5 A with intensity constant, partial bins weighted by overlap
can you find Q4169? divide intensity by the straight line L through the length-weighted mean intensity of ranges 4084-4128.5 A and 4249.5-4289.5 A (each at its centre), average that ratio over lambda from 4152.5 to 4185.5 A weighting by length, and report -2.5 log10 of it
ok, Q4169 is 0.13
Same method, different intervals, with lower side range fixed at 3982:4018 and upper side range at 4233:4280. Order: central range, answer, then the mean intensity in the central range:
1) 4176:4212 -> 0.14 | 14.8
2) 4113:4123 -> -0.04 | 18.5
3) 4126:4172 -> 0.04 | 16.8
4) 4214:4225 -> 0.06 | 15.6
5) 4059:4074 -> -0.04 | 19.2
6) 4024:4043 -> 0.04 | 18.3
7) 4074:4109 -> -0.03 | 18.7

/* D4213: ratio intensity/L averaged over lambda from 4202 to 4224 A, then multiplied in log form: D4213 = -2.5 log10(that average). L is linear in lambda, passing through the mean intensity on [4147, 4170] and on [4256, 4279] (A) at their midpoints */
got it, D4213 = 0.09 mag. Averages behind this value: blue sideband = 16.1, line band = 14.9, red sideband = 16.3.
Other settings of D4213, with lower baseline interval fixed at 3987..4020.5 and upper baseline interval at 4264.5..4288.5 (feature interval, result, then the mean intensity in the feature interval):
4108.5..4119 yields -0.04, 18.7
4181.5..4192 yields 0.15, 15.1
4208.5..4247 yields 0.11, 15.2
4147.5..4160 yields 0.07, 16.5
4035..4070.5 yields 0.01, 18.4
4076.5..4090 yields 0.00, 18.4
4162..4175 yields 0.12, 15.7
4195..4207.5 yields 0.13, 15.2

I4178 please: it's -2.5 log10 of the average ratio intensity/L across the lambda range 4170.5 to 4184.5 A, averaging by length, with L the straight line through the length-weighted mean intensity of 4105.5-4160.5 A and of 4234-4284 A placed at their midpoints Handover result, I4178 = 0.09 mag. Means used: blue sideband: 17.6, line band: 15.7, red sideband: 16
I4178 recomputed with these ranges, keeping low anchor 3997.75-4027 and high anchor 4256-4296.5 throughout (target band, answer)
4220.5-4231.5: 0.09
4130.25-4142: 0.08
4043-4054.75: -0.01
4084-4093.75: -0.02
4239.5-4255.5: 0.03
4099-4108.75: -0.07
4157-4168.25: 0.10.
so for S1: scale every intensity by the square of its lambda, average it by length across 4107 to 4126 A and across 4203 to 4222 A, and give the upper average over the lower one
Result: 0.84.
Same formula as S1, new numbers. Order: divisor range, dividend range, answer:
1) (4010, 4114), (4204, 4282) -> 0.92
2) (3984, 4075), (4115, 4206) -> 0.93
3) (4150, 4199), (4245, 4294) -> 1.09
